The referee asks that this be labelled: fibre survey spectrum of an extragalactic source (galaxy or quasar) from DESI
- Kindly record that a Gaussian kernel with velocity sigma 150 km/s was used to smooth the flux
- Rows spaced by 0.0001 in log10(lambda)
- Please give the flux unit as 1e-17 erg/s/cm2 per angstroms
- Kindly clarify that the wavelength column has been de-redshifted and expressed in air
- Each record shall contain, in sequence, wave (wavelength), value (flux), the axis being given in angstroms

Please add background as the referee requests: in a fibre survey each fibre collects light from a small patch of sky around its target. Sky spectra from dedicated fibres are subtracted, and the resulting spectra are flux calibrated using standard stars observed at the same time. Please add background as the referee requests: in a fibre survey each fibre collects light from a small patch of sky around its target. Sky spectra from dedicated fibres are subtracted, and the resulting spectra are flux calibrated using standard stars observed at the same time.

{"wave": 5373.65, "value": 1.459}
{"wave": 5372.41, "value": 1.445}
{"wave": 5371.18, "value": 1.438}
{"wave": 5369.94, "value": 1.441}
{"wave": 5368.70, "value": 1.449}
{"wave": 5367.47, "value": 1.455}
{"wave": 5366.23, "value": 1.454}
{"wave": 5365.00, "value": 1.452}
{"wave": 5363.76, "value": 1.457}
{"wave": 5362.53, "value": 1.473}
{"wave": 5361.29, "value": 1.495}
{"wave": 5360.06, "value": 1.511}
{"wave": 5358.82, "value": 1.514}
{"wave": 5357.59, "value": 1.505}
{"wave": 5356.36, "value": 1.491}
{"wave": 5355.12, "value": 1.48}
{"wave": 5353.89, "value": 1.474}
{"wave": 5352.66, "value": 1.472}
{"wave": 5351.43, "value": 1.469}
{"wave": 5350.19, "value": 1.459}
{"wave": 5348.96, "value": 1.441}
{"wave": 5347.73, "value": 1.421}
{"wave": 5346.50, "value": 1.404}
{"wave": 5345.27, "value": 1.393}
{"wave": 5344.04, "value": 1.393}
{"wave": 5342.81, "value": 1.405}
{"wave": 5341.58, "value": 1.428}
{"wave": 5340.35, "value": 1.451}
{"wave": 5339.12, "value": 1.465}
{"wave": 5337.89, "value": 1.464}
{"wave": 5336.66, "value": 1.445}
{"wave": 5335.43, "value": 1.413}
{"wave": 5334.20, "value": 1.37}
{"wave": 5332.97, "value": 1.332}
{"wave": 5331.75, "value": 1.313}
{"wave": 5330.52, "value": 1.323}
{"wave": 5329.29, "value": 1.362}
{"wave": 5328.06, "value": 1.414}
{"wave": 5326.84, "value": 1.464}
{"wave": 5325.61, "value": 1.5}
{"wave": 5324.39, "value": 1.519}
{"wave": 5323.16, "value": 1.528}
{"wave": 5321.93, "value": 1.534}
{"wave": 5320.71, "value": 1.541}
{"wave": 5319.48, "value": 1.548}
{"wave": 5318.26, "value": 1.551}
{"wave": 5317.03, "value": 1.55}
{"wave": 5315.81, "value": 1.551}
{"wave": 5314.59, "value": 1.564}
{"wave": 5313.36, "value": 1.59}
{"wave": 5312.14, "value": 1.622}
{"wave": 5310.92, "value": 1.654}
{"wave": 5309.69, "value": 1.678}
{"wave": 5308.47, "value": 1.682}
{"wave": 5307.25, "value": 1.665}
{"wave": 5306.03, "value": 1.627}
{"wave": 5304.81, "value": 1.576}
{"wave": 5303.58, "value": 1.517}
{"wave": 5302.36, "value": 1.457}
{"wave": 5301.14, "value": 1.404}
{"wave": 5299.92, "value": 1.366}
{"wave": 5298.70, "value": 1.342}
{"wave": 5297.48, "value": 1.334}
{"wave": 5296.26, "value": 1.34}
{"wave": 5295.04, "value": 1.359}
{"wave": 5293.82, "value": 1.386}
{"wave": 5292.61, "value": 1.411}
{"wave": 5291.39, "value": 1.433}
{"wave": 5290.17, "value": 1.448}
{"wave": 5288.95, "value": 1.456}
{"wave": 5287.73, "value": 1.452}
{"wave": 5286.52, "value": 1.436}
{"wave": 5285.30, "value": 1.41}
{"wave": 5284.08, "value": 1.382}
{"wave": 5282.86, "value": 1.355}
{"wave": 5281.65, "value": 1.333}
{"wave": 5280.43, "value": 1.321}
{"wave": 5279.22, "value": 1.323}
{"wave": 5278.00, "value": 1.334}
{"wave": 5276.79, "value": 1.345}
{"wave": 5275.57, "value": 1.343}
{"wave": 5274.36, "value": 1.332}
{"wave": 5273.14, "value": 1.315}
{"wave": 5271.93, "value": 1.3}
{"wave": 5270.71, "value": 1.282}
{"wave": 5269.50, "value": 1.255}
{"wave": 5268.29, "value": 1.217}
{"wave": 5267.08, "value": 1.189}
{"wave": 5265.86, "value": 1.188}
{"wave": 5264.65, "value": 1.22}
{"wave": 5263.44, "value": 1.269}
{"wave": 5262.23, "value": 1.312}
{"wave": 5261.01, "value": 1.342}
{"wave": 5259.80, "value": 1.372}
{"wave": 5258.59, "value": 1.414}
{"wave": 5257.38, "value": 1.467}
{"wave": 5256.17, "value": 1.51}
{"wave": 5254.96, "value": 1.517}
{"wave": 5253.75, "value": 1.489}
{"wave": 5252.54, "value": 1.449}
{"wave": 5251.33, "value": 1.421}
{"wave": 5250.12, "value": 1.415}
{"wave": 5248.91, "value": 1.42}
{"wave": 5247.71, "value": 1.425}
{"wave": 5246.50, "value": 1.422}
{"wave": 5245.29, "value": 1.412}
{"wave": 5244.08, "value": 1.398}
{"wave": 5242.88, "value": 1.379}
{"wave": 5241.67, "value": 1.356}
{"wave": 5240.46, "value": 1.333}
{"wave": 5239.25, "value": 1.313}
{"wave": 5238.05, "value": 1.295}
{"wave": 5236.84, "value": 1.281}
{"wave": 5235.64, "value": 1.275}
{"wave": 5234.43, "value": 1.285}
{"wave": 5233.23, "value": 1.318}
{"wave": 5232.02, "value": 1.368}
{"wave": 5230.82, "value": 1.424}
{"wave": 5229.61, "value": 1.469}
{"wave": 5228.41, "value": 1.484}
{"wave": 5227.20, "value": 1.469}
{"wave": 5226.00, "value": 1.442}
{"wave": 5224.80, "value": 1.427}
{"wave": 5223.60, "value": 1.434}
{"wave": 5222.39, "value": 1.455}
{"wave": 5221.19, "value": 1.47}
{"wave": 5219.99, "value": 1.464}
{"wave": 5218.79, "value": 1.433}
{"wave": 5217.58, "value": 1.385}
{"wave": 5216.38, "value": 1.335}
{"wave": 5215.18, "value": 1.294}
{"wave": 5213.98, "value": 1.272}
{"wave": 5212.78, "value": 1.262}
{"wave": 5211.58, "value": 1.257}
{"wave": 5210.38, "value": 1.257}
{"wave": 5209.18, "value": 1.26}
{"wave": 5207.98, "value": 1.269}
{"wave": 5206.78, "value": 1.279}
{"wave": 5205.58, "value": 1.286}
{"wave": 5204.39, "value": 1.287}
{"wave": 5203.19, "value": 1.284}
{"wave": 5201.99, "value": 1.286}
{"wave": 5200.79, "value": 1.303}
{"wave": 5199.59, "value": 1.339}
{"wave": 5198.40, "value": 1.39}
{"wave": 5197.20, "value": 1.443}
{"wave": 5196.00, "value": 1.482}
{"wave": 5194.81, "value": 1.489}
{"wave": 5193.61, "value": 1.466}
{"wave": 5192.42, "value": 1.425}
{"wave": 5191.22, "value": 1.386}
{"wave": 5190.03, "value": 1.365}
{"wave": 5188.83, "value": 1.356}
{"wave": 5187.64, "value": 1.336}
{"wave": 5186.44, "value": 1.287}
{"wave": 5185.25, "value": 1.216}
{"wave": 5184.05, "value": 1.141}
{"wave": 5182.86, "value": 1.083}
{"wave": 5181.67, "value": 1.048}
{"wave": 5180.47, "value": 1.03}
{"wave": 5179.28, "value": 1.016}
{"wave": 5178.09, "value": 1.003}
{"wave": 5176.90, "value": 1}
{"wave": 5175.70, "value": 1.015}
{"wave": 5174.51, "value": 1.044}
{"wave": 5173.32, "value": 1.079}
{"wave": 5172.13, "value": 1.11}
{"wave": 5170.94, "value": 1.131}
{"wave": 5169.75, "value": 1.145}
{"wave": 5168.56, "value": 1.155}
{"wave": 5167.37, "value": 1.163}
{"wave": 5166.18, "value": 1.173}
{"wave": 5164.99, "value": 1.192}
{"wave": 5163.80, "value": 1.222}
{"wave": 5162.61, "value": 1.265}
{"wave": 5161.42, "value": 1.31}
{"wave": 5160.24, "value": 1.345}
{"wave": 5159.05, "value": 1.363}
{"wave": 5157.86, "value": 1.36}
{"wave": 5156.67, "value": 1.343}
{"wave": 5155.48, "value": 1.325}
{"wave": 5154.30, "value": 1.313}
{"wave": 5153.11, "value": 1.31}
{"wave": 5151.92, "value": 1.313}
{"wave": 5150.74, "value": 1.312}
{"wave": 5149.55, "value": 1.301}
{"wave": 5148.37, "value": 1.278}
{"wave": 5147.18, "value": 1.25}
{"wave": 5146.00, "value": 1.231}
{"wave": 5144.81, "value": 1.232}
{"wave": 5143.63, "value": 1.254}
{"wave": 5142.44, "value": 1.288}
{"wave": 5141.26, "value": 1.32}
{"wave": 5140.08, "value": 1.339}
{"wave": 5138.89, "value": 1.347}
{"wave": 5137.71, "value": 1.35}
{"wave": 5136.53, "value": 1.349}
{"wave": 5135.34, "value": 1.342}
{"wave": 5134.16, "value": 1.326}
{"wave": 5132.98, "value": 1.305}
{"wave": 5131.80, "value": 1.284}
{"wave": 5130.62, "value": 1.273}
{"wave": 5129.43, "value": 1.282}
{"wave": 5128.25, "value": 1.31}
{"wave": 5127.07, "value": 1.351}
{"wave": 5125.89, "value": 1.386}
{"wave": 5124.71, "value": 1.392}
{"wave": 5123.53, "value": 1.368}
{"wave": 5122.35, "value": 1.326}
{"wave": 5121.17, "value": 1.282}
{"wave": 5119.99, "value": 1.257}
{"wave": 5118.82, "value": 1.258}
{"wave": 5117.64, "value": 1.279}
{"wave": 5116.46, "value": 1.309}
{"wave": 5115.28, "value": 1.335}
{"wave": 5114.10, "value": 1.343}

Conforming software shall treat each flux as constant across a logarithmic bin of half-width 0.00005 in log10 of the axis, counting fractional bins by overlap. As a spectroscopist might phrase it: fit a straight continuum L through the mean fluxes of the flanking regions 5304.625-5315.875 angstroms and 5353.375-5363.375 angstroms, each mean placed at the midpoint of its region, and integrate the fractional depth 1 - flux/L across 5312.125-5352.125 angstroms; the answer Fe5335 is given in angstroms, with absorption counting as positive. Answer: 2.7 angstroms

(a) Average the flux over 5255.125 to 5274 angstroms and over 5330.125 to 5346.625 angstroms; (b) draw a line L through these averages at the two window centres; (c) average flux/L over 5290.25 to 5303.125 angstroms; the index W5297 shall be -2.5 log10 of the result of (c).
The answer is -0.03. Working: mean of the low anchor 1.31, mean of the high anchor 1.4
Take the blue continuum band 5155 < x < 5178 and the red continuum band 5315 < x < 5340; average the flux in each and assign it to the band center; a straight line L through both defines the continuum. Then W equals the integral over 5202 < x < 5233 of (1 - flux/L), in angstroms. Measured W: -2.0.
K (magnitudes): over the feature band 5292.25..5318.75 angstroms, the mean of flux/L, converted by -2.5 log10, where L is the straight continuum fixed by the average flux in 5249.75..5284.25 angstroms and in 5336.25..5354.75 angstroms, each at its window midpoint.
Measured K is -0.09 mag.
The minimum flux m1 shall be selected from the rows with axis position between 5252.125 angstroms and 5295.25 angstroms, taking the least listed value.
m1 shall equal 1.188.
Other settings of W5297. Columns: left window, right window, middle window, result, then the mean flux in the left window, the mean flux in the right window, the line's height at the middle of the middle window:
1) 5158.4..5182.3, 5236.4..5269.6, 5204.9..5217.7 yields -0.03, 1.14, 1.36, 1.25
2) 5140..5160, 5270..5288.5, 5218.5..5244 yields -0.05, 1.3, 1.35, 1.33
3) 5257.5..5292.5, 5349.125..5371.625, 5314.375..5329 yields -0.08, 1.34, 1.47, 1.41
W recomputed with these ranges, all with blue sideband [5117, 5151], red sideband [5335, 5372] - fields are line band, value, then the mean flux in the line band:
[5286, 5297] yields 0.00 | 1.41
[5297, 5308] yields -0.47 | 1.48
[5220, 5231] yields -0.70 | 1.45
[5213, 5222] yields -0.09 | 1.38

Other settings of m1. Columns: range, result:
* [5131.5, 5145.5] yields 1.232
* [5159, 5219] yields 1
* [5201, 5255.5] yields 1.257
